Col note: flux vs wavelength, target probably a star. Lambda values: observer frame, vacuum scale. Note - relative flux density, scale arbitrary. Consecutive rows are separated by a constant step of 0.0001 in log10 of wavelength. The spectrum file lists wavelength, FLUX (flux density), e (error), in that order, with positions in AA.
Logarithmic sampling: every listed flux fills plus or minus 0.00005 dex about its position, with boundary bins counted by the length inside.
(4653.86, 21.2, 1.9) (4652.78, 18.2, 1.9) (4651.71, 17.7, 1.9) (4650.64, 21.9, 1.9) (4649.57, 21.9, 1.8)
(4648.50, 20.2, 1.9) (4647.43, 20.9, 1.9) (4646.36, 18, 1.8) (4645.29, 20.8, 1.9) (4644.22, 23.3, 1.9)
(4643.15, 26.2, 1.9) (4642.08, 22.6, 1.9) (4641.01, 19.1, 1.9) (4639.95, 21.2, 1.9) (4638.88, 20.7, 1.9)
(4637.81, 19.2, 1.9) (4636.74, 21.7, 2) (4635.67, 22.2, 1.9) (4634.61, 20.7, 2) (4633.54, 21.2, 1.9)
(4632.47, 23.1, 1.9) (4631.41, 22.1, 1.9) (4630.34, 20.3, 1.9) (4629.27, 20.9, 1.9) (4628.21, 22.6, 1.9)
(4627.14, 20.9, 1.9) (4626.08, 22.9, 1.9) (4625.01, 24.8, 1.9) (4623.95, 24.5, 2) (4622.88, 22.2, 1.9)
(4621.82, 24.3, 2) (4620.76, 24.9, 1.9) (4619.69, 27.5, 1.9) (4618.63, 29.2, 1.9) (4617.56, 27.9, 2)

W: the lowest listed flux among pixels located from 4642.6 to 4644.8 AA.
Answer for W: 23.3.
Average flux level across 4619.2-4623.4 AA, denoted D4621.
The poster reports 24.7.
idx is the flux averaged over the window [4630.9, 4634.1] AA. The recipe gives 22.1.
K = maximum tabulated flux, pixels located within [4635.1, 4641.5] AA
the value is 22.2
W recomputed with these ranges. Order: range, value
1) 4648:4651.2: 20.2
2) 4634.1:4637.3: 20.7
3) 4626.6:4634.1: 20.3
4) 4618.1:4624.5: 22.2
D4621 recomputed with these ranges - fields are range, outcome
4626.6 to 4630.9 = 21.2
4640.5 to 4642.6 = 20.8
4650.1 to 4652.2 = 19.9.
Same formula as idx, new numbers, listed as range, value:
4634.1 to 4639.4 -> 20.9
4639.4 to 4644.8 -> 22.5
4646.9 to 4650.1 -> 21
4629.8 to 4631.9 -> 21.1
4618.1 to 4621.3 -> 27.2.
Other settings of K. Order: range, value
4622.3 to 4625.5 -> 24.8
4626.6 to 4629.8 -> 22.6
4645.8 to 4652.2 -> 21.9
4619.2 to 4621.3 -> 27.5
